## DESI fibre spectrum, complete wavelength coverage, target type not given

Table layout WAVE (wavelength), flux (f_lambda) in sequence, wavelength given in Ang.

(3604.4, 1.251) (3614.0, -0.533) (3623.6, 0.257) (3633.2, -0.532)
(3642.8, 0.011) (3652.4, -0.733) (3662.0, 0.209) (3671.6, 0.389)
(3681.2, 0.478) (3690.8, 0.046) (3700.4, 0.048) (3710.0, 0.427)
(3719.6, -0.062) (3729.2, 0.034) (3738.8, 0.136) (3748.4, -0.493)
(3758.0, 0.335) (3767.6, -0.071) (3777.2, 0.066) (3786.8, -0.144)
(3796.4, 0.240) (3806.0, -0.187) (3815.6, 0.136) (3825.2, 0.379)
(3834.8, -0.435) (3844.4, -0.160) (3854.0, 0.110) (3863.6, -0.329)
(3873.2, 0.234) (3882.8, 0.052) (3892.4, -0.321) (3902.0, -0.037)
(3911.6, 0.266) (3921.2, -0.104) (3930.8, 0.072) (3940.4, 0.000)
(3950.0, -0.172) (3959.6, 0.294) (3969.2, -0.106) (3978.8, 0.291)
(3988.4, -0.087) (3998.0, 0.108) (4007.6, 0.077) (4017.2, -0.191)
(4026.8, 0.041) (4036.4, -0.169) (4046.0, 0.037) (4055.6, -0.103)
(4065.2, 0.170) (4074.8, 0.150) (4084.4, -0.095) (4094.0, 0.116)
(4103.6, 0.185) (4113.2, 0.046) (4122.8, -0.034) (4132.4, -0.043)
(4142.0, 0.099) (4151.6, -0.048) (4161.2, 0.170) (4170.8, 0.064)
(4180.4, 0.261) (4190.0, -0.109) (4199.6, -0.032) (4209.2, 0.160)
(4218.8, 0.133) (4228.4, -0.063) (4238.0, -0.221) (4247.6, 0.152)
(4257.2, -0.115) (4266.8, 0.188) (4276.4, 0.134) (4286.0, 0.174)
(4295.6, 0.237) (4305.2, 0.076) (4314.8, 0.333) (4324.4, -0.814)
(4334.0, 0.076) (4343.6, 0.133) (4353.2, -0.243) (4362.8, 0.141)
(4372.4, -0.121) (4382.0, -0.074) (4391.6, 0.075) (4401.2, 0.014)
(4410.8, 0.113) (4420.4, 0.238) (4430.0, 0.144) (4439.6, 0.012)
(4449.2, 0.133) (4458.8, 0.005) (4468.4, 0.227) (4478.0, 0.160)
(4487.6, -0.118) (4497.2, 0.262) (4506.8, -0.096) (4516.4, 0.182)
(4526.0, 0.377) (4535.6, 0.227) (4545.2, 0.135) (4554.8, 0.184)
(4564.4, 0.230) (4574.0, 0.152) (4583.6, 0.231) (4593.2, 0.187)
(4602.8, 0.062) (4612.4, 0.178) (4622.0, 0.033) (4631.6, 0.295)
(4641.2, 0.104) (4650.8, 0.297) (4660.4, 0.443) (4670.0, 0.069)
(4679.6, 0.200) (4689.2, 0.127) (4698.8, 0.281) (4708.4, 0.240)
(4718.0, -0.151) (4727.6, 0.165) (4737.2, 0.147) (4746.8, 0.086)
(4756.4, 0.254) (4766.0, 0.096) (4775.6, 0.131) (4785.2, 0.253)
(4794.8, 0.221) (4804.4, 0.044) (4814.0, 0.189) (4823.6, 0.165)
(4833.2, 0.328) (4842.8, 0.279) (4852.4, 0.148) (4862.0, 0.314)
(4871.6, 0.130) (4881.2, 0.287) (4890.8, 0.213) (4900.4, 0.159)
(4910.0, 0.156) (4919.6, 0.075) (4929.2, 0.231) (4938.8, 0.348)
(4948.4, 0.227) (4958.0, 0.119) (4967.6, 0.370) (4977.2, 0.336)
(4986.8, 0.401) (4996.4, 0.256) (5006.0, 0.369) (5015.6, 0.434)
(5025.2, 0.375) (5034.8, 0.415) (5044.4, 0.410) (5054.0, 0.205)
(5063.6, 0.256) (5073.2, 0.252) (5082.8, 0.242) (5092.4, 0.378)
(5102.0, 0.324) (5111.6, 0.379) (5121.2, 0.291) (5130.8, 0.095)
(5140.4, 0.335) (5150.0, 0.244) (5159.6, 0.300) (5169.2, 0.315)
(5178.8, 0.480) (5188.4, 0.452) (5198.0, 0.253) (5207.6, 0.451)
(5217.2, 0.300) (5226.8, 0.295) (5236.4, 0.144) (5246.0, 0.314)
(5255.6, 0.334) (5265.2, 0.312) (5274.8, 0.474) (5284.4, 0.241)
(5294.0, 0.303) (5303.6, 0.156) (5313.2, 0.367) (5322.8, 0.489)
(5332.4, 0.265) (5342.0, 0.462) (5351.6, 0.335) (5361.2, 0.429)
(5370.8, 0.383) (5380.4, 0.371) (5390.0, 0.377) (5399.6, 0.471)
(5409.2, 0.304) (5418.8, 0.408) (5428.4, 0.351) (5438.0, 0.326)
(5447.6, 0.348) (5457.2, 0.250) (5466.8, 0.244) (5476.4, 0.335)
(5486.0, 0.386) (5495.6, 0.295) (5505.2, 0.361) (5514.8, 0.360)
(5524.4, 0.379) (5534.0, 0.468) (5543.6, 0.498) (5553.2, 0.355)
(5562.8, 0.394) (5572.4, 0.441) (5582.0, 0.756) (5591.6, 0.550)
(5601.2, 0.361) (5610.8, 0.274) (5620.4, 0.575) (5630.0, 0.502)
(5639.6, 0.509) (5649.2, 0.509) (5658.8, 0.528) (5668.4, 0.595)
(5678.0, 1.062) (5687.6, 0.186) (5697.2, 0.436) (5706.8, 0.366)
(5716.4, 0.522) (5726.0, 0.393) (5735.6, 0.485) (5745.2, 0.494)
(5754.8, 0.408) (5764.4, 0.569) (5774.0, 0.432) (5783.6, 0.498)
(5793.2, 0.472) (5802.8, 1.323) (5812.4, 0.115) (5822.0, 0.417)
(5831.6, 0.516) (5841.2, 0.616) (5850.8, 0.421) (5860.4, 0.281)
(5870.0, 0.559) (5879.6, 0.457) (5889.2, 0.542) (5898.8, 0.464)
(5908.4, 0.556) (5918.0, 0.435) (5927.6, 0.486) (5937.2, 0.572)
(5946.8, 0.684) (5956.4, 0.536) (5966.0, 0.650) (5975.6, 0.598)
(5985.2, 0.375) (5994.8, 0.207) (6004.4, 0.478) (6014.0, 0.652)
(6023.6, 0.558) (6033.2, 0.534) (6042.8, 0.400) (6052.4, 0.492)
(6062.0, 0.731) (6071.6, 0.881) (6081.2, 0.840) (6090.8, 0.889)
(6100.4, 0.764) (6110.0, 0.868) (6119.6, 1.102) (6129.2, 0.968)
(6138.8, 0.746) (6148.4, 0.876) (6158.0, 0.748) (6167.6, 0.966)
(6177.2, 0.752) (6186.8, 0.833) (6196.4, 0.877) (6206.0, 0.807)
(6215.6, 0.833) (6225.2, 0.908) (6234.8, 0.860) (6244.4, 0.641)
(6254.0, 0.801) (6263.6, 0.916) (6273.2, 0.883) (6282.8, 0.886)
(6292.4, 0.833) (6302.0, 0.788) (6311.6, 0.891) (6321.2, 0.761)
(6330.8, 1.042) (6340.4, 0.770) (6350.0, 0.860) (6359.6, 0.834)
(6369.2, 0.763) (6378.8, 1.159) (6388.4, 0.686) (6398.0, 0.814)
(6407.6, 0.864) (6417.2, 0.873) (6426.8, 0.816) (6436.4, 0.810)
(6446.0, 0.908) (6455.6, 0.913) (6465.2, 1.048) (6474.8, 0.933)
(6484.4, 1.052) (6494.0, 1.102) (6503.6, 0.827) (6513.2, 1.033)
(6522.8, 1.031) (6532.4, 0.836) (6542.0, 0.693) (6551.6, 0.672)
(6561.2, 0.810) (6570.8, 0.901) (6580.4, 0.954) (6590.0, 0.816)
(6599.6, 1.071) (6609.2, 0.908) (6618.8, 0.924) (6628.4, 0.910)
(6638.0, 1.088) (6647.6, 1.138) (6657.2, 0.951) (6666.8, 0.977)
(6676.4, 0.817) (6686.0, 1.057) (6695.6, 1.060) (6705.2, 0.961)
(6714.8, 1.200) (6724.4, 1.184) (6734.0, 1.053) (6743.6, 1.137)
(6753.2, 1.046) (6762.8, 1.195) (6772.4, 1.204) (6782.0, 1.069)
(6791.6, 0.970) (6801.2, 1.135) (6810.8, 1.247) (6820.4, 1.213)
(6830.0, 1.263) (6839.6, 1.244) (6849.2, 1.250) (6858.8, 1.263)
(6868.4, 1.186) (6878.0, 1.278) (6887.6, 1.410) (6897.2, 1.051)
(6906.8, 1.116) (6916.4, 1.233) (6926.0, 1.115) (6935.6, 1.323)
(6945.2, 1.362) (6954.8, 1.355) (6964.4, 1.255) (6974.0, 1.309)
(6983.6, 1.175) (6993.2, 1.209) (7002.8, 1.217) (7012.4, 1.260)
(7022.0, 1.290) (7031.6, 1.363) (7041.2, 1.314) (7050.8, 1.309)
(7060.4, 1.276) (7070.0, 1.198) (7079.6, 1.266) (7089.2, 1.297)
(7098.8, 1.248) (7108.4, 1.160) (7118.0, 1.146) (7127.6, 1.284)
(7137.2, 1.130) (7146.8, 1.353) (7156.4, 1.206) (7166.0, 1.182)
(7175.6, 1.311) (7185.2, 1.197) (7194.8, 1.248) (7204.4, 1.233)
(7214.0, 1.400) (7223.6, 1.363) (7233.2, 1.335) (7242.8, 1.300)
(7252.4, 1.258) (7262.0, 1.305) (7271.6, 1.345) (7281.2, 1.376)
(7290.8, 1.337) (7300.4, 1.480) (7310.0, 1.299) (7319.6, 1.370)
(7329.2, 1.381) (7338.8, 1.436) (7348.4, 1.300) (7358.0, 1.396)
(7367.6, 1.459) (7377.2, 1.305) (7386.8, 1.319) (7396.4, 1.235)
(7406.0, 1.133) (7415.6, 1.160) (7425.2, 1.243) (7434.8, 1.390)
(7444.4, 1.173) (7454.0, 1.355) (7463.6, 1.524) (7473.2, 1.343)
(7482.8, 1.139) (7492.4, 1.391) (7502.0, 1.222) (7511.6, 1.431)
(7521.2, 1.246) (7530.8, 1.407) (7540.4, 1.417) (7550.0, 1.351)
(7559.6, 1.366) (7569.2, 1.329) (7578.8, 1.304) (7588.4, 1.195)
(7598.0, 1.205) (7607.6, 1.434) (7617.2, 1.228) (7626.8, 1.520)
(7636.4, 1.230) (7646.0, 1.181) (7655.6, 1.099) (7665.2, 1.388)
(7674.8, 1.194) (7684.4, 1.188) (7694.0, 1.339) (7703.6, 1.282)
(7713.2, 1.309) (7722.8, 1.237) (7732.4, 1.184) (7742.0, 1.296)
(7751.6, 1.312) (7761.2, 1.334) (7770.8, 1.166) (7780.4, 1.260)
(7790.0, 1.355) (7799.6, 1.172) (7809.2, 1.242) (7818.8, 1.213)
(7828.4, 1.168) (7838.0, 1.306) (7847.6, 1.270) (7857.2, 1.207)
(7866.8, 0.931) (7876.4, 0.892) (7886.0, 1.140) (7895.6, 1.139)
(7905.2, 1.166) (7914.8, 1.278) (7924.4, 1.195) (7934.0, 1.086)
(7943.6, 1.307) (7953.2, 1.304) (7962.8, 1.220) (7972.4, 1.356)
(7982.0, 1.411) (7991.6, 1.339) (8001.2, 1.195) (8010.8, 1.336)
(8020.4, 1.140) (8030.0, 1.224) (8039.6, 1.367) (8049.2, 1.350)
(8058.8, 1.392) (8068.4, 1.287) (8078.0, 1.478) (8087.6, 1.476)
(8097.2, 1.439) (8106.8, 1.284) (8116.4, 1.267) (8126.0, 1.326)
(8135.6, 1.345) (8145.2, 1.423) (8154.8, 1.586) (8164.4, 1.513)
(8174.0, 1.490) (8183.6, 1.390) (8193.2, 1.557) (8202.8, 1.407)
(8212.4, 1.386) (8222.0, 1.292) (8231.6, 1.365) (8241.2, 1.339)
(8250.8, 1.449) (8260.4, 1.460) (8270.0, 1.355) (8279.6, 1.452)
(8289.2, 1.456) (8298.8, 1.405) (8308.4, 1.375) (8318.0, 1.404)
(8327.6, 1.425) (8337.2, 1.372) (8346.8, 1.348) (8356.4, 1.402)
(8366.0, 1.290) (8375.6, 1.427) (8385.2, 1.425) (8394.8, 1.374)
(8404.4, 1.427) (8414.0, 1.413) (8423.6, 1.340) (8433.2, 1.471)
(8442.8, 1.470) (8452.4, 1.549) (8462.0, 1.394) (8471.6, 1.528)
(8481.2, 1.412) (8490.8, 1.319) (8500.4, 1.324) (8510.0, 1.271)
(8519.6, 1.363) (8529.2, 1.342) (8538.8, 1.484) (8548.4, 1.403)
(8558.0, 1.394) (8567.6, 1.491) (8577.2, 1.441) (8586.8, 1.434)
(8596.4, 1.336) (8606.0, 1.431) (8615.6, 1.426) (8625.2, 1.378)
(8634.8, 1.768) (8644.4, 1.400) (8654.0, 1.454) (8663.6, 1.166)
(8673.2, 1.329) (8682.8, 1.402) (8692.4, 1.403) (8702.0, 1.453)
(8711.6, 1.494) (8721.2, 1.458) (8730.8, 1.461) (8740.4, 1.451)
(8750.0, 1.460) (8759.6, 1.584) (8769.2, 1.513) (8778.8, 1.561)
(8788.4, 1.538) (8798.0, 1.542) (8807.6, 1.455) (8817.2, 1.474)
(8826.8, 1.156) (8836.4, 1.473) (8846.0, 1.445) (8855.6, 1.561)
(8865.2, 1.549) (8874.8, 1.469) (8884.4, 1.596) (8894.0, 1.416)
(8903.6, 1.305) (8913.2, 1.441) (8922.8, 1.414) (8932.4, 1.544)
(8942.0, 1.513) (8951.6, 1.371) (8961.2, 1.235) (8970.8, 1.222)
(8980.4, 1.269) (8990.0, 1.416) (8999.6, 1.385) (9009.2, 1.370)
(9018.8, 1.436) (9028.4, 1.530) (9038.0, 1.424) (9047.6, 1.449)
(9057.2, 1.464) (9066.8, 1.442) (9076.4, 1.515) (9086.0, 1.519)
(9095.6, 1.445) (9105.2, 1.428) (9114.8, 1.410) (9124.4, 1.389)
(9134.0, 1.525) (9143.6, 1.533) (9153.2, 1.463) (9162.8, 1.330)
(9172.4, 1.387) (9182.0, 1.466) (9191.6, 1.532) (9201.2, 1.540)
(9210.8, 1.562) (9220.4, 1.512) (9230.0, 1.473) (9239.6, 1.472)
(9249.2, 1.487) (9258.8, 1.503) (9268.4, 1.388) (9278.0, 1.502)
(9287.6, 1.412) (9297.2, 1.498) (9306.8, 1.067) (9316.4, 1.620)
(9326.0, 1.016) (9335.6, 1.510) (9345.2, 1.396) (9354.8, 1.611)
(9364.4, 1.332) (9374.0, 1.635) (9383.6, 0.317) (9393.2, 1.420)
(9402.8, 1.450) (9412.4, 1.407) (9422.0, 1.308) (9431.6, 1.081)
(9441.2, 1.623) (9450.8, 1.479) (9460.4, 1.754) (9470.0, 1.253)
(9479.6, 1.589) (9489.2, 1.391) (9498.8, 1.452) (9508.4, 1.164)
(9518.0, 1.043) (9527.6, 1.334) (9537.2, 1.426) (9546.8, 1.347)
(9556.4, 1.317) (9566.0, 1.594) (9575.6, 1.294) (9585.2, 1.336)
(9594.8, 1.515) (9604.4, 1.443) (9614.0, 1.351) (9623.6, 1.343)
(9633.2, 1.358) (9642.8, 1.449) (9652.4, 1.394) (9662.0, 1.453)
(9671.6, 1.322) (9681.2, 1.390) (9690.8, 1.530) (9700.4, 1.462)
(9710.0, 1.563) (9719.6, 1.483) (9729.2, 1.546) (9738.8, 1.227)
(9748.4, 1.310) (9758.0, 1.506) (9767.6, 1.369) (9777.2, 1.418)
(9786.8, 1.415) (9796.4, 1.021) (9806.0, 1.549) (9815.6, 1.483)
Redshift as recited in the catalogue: 0.522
